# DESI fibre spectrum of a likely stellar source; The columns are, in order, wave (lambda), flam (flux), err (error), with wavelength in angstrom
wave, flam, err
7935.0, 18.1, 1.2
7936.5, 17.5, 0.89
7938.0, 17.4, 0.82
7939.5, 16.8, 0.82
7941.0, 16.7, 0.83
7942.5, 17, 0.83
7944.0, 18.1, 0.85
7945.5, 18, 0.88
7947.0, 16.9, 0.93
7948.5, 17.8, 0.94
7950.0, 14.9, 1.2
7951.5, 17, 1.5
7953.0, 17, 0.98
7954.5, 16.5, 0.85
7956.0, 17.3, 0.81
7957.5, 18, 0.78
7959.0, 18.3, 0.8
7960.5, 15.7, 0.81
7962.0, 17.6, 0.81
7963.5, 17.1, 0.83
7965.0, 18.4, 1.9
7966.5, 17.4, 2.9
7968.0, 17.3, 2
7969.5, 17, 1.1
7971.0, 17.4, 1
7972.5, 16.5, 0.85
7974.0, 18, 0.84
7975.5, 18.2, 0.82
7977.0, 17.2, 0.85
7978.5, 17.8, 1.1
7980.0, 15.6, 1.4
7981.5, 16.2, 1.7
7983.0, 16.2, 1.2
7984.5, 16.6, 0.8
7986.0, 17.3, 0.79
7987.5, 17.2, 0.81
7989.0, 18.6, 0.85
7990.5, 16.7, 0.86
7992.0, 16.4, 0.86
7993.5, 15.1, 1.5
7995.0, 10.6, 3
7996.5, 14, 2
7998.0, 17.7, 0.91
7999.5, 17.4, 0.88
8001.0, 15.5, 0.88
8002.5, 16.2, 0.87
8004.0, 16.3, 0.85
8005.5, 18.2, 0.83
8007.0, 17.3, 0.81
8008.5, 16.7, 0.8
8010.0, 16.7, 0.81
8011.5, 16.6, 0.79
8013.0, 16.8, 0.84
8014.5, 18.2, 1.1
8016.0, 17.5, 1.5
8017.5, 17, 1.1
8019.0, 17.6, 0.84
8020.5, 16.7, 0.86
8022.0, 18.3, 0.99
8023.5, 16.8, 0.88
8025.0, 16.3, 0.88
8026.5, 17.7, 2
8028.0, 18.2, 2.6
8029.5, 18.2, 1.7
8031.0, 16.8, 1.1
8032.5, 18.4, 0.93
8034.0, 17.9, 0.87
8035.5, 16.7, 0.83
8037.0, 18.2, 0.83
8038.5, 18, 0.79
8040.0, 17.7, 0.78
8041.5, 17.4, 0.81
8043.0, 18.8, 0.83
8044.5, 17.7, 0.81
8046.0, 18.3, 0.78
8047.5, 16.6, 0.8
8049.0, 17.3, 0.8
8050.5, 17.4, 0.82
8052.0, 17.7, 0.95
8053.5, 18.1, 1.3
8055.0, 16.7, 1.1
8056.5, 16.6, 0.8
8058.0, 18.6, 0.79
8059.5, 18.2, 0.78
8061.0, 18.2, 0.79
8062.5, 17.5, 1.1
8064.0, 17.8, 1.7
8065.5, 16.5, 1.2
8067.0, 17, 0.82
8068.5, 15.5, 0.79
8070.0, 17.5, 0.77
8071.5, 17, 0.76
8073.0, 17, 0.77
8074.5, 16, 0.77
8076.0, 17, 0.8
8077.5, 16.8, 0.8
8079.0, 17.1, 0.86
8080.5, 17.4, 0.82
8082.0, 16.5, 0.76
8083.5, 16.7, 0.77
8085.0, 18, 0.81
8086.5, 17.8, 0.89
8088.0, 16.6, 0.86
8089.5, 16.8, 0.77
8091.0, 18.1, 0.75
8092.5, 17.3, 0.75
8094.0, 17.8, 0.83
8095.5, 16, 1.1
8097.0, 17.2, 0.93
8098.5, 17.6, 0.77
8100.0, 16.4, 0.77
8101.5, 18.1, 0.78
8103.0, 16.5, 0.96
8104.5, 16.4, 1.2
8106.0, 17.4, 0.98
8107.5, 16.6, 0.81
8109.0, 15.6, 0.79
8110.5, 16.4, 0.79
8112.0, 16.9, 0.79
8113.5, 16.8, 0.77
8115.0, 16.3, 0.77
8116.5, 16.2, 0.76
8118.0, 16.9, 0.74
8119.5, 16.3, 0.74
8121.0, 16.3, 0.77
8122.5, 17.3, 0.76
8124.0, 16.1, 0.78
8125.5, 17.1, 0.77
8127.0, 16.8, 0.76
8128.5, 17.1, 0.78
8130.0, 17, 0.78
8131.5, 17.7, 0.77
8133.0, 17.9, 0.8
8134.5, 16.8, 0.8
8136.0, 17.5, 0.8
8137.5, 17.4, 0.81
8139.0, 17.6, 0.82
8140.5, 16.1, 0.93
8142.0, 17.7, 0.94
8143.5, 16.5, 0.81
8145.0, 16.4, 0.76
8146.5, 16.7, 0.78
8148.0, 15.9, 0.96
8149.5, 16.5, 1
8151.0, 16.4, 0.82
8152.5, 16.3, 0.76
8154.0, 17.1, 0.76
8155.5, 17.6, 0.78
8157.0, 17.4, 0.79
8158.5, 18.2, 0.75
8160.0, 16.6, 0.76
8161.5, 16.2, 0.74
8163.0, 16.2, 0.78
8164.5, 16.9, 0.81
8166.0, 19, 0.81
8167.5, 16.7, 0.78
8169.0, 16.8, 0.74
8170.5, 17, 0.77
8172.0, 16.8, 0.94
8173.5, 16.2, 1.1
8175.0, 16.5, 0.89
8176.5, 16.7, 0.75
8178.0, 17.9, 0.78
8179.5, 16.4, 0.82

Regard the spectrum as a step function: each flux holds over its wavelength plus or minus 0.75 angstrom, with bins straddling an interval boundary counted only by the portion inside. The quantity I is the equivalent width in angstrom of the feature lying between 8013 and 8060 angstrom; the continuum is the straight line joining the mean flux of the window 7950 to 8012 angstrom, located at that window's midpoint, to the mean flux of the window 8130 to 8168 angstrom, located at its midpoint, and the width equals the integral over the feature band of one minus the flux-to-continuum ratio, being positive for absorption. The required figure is -2.0 angstrom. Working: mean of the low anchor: 16.8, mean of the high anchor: 17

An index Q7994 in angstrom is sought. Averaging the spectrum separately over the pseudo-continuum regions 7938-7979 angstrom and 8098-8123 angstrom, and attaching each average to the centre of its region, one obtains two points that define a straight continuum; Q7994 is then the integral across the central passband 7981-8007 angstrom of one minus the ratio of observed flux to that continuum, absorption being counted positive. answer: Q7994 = 1.3 angstrom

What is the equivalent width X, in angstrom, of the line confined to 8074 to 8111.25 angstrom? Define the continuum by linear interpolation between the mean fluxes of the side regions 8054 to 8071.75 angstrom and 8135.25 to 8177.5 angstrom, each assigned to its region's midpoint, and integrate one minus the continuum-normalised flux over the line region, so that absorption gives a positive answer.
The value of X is 0.4 angstrom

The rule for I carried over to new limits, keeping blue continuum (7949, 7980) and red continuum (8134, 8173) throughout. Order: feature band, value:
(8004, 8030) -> -0.3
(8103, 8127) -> 0.6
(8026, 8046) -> -0.9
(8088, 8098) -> -0.1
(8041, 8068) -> -0.8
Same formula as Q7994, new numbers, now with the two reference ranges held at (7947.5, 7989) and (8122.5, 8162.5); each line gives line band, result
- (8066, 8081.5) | 0.2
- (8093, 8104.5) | 0.0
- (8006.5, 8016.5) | 0.0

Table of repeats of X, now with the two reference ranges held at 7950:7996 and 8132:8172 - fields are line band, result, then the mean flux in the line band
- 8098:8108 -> 0.0 angstrom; 17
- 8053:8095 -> -0.7 angstrom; 17.2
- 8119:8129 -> 0.1 angstrom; 16.7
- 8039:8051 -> -0.6 angstrom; 17.7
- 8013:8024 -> -0.4 angstrom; 17.4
